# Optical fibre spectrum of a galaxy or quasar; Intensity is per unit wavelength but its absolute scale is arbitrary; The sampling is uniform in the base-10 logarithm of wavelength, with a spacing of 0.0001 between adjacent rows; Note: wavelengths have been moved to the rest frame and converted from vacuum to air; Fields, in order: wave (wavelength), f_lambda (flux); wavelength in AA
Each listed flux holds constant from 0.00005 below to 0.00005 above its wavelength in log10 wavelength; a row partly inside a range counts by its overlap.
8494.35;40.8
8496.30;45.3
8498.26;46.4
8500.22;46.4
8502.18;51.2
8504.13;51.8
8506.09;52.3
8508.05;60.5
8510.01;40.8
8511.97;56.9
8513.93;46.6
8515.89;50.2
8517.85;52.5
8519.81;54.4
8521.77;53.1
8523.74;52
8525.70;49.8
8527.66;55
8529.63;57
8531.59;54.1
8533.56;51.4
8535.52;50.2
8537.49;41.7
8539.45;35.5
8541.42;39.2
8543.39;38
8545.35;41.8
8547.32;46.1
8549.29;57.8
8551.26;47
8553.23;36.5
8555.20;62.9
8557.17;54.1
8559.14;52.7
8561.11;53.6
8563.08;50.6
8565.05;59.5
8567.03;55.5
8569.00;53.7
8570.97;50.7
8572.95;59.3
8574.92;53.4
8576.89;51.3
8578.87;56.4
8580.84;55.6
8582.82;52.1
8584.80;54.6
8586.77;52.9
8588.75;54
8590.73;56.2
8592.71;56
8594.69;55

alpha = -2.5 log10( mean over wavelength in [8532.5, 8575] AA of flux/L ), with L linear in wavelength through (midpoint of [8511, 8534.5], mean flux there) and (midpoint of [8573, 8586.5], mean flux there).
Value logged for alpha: 0.09 mag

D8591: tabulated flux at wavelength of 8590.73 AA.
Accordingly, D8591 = 56.2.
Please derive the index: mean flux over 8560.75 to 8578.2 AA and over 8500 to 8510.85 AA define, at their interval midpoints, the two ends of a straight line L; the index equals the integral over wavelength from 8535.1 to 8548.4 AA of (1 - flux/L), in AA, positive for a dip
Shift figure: 2.8 AA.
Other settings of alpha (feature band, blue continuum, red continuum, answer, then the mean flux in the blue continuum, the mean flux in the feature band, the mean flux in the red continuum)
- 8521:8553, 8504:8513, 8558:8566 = 0.119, 52.5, 47.8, 54.1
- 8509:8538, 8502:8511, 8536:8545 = -0.135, 51.4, 51.2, 39.5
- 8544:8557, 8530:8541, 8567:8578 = 0.022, 46.8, 48.7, 53.9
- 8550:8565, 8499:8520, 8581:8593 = 0.028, 51.1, 51.7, 54.3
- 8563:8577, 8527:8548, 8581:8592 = -0.067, 46.2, 54.7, 54.1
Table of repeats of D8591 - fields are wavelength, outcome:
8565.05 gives 59.5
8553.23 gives 36.5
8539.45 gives 35.5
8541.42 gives 39.2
